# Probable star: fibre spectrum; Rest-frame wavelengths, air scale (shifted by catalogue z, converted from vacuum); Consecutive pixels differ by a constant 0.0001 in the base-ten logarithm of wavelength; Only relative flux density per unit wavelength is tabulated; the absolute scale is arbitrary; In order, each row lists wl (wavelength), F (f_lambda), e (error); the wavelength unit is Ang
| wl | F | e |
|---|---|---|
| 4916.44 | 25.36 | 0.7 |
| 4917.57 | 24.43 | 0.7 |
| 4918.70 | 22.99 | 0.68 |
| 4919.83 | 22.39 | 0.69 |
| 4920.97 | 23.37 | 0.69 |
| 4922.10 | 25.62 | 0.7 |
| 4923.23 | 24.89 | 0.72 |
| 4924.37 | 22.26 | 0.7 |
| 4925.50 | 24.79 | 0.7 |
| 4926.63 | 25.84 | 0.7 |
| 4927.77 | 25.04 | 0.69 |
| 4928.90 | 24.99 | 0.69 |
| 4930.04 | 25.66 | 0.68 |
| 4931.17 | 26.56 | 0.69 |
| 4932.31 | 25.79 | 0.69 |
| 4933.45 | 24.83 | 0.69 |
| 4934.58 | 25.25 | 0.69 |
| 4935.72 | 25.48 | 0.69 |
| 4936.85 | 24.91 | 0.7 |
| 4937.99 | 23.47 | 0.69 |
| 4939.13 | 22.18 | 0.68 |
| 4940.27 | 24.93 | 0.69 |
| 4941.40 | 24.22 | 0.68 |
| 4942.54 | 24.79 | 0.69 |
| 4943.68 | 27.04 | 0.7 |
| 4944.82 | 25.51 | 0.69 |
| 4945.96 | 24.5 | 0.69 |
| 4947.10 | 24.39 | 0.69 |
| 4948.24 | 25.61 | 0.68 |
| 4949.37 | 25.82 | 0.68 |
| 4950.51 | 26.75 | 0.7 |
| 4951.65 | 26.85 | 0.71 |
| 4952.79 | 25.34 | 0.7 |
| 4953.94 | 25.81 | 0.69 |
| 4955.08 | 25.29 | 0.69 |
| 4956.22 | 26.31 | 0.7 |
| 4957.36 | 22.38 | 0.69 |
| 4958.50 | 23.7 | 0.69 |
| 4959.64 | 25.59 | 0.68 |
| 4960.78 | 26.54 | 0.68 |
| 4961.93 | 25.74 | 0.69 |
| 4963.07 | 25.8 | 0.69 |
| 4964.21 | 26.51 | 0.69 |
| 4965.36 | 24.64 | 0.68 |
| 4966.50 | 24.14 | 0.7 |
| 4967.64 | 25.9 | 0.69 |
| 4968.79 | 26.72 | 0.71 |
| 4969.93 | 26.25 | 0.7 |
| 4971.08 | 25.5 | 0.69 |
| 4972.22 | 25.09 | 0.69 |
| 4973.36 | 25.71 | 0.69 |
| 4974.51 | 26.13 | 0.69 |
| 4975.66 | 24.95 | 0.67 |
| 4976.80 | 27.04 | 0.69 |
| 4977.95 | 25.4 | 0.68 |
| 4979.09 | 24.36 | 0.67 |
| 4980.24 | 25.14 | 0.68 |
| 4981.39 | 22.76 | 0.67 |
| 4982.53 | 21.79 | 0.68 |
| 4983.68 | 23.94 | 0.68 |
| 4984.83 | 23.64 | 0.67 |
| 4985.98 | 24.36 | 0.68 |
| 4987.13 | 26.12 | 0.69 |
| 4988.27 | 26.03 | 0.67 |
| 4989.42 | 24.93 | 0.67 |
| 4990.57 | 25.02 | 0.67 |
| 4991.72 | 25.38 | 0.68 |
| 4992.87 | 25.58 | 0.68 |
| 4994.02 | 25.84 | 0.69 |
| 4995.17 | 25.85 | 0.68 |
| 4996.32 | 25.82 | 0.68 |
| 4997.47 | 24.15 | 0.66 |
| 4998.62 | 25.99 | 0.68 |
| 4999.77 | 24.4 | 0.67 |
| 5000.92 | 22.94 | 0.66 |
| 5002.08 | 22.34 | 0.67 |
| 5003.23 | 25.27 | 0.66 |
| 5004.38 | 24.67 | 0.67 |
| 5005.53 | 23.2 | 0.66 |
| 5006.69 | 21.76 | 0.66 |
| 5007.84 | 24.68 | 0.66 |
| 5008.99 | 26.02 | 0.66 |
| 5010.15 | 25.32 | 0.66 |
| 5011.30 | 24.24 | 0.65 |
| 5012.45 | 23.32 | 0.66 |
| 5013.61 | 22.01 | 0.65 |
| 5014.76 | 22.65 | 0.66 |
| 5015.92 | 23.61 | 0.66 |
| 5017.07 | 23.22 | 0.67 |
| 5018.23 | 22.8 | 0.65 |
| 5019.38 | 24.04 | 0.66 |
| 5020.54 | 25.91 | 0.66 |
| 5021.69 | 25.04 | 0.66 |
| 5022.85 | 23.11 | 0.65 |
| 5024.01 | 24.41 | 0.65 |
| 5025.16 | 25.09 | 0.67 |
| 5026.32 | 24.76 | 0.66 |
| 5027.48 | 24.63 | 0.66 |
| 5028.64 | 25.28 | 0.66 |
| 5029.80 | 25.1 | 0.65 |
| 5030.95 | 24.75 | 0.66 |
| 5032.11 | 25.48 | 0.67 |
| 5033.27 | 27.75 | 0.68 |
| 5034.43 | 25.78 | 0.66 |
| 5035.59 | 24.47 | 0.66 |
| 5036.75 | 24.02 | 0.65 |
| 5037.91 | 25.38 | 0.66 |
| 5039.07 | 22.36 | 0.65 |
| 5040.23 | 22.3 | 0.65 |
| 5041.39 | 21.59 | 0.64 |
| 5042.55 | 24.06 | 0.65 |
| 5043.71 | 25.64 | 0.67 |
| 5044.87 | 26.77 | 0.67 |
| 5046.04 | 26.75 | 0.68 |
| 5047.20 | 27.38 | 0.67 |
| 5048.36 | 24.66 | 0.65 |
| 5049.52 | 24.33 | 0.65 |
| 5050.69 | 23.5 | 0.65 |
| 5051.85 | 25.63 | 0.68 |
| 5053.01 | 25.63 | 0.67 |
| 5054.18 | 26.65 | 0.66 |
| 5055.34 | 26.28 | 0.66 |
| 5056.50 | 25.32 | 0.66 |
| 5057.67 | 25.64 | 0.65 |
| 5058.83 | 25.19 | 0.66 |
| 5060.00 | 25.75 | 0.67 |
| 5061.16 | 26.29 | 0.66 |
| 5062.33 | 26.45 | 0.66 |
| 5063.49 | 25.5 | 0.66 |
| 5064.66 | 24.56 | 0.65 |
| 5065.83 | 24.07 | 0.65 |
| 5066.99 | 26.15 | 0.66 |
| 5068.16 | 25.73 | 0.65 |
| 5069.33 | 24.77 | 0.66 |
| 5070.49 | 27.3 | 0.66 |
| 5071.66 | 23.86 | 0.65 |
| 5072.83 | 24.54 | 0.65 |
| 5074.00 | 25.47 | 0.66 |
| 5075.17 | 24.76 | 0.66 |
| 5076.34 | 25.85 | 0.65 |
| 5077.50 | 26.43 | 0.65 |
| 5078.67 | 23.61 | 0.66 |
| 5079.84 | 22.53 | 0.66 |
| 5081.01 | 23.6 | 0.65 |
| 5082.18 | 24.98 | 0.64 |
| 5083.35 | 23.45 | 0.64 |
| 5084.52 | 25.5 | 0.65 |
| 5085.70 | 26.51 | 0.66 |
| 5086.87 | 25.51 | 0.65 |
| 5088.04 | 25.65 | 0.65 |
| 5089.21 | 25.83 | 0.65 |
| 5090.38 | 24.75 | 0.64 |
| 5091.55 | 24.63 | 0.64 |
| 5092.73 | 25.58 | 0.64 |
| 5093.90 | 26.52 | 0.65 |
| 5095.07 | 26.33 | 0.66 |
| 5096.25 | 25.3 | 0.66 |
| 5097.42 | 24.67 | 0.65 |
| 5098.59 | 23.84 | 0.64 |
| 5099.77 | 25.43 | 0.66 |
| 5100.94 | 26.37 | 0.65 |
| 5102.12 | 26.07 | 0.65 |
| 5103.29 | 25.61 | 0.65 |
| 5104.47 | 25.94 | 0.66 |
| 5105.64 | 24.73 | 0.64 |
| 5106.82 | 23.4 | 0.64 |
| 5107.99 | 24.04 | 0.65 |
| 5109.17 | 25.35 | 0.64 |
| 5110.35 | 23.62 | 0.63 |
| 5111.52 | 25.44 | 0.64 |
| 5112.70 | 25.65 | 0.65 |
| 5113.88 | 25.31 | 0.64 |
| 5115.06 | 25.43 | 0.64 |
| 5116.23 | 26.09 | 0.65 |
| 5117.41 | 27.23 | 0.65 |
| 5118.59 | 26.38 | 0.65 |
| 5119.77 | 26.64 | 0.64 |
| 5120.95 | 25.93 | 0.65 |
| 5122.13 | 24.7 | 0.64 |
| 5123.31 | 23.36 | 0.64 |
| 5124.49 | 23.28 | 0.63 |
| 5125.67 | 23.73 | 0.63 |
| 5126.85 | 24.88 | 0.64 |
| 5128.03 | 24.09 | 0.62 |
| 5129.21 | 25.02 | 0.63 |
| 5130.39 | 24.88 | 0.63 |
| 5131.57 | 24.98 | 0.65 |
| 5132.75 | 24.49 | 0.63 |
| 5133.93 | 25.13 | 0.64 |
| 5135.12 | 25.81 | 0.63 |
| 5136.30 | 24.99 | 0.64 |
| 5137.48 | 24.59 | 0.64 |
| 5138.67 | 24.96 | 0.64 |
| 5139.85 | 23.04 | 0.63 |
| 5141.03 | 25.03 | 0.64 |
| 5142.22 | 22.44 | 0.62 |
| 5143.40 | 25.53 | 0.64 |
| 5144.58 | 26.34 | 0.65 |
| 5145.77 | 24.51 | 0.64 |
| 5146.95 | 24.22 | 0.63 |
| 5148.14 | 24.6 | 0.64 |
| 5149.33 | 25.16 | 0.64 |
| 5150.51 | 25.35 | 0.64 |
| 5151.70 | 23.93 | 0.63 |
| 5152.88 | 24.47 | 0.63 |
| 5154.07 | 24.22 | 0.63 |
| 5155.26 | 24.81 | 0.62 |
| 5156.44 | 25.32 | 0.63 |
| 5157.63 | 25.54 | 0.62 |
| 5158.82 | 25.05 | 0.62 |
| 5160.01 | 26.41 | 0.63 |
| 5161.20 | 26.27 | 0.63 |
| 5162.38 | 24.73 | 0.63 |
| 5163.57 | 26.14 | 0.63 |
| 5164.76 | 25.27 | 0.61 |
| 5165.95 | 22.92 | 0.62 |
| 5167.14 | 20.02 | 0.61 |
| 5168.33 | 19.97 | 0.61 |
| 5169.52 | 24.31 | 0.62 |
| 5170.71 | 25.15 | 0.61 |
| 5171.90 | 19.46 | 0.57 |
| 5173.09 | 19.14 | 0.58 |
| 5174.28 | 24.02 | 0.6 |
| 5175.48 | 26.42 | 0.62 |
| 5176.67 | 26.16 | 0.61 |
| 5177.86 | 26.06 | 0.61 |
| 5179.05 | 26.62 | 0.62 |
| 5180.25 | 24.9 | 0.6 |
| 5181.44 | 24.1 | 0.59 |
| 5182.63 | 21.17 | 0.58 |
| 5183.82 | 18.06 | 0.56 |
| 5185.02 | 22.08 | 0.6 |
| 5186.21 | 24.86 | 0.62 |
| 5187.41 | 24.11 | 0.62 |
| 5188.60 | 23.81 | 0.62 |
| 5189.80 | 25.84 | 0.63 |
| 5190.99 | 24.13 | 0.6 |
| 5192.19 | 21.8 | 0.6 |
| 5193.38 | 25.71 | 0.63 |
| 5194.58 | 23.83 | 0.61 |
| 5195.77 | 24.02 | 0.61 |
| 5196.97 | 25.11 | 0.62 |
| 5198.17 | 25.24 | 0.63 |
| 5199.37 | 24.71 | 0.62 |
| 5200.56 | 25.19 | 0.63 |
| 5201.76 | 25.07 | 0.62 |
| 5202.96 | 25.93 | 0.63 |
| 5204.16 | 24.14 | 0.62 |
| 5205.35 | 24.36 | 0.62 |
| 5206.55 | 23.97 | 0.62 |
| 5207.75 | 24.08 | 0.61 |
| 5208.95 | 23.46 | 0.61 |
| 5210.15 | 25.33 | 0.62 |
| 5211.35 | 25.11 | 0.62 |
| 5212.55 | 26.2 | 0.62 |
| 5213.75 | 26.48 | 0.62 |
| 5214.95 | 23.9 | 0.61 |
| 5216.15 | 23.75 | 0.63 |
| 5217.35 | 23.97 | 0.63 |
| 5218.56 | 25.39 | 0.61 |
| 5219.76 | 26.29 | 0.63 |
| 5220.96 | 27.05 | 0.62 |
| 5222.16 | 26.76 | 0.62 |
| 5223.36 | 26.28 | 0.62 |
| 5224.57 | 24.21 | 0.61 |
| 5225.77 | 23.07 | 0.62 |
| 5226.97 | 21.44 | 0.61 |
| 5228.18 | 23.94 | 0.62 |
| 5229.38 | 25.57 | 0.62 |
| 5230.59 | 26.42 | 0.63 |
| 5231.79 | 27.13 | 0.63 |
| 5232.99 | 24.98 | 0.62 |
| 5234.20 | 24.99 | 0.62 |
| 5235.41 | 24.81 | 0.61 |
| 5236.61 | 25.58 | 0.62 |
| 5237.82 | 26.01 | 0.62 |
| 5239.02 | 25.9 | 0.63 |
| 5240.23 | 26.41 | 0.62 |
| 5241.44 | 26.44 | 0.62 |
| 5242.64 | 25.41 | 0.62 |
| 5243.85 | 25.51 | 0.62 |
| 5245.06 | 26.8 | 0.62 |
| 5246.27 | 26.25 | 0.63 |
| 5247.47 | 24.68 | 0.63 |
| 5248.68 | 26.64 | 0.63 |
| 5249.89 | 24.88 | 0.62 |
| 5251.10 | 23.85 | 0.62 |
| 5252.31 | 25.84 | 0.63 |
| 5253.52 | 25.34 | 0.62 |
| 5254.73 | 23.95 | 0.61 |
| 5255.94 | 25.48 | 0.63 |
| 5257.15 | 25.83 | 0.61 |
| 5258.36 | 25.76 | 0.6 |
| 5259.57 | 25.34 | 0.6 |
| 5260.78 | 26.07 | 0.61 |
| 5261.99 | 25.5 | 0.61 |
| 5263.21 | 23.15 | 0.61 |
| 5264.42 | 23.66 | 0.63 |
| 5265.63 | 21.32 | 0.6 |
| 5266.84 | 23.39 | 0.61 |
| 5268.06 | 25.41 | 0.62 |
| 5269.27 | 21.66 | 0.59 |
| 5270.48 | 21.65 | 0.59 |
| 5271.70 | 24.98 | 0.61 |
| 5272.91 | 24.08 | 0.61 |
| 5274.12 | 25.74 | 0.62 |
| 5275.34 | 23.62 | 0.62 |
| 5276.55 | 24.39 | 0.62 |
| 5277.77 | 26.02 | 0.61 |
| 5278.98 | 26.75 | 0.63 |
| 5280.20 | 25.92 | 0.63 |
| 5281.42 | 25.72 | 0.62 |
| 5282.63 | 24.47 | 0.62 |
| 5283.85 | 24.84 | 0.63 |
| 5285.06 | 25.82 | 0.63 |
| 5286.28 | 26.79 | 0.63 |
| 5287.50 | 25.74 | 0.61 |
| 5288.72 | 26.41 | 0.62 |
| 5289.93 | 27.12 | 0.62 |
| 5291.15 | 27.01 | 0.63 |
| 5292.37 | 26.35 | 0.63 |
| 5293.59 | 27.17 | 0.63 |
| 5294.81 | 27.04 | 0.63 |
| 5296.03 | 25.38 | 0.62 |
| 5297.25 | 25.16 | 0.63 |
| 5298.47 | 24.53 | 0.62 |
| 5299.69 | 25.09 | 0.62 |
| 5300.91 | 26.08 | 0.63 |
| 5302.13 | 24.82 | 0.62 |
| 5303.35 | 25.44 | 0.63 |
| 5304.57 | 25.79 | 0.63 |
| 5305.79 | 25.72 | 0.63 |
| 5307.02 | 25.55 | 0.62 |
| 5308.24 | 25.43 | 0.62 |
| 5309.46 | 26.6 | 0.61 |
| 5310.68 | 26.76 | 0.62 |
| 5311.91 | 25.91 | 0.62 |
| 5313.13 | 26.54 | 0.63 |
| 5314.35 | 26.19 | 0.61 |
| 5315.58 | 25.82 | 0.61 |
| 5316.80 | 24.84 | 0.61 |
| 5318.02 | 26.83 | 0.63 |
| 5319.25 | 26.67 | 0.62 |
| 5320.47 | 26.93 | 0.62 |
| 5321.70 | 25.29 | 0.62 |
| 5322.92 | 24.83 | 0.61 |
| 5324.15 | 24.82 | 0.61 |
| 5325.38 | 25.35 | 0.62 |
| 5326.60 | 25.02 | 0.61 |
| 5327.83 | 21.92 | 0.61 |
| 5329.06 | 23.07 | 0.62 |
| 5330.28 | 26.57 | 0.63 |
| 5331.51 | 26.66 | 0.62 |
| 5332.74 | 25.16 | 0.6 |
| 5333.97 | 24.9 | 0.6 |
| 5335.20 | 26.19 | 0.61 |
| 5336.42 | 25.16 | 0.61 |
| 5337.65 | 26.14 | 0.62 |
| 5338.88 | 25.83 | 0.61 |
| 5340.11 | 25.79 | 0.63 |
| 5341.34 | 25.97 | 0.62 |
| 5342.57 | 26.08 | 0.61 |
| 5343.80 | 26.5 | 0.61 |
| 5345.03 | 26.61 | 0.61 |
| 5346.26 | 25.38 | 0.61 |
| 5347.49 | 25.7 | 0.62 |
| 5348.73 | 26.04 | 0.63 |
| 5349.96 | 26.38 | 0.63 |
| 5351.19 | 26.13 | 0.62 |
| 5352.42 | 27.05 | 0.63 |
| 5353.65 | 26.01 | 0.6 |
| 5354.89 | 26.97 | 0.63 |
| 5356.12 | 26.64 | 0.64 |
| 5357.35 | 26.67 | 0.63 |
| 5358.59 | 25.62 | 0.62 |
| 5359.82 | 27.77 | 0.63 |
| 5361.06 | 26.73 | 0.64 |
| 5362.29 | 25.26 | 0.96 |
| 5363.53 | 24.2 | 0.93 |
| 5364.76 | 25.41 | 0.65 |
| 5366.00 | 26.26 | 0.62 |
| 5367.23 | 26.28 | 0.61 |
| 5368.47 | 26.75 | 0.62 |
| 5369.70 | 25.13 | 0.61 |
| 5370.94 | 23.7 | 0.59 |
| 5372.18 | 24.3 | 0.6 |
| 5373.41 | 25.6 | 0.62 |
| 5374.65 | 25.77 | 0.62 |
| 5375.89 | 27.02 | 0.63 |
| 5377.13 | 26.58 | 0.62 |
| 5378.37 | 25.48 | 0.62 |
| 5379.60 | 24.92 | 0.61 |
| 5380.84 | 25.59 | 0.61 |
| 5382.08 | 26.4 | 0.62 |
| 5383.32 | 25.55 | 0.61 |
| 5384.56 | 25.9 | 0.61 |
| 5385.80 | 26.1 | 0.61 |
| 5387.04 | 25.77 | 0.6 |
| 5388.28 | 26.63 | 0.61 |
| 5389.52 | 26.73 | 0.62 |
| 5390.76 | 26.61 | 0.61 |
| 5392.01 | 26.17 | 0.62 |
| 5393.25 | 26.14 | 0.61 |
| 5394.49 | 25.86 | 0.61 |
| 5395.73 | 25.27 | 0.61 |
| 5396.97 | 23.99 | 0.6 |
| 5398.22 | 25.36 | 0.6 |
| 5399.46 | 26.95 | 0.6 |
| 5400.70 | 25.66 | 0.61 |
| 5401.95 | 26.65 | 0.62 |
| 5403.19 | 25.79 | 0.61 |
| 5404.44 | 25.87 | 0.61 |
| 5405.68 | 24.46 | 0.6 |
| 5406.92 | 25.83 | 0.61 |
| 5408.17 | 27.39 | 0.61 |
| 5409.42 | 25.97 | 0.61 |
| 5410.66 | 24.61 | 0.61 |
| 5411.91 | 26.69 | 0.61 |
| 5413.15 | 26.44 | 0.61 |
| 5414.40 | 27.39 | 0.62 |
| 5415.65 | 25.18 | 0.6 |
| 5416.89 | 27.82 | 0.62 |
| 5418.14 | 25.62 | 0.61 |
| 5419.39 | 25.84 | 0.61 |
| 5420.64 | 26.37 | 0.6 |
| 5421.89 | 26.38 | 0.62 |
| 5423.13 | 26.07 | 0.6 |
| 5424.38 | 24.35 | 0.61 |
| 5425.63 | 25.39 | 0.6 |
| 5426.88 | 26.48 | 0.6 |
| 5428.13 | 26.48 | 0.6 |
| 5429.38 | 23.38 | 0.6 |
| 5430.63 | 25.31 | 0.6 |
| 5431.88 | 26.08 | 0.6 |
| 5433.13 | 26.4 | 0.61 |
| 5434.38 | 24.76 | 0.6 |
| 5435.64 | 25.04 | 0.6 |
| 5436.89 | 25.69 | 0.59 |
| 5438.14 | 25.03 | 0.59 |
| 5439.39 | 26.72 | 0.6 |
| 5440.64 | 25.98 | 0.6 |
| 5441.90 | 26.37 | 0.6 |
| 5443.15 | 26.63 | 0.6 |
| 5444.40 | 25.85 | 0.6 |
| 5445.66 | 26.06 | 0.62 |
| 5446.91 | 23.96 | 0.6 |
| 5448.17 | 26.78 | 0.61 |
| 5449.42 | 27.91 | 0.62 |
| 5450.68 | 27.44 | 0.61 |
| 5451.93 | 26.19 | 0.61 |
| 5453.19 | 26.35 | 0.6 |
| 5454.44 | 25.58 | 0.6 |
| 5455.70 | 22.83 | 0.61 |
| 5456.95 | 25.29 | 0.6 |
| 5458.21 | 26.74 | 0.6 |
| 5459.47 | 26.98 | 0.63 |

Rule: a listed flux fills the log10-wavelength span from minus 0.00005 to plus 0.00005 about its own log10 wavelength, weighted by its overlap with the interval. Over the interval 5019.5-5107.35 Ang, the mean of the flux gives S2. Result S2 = 25.1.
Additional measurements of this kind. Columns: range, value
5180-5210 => 24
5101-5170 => 24.8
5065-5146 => 25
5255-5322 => 25.4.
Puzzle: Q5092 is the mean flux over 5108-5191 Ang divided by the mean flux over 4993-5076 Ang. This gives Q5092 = 1.0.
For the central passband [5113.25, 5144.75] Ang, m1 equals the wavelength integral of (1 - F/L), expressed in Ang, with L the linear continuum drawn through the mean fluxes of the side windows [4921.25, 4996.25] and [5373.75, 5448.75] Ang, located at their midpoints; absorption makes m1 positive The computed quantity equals 0.6 Ang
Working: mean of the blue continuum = 25.2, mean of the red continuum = 25.9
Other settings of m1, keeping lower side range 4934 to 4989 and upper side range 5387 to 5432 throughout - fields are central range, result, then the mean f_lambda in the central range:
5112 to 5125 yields -0.03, 25.5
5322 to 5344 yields 0.41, 25.3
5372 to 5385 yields 0.04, 25.8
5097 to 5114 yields 0.24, 25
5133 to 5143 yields 0.36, 24.5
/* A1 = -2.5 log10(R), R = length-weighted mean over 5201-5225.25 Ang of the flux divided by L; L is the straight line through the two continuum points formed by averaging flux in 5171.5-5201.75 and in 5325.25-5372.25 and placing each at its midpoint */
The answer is -0.04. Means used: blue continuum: 23.9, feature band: 25.1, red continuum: 25.7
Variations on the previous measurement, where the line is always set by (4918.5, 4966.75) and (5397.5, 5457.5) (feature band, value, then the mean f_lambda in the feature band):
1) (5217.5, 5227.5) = 0.02 mag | 25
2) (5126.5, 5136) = 0.02 mag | 24.9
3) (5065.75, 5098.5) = 0.01 mag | 25.1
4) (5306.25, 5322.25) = -0.02 mag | 26.1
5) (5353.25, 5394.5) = -0.01 mag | 26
